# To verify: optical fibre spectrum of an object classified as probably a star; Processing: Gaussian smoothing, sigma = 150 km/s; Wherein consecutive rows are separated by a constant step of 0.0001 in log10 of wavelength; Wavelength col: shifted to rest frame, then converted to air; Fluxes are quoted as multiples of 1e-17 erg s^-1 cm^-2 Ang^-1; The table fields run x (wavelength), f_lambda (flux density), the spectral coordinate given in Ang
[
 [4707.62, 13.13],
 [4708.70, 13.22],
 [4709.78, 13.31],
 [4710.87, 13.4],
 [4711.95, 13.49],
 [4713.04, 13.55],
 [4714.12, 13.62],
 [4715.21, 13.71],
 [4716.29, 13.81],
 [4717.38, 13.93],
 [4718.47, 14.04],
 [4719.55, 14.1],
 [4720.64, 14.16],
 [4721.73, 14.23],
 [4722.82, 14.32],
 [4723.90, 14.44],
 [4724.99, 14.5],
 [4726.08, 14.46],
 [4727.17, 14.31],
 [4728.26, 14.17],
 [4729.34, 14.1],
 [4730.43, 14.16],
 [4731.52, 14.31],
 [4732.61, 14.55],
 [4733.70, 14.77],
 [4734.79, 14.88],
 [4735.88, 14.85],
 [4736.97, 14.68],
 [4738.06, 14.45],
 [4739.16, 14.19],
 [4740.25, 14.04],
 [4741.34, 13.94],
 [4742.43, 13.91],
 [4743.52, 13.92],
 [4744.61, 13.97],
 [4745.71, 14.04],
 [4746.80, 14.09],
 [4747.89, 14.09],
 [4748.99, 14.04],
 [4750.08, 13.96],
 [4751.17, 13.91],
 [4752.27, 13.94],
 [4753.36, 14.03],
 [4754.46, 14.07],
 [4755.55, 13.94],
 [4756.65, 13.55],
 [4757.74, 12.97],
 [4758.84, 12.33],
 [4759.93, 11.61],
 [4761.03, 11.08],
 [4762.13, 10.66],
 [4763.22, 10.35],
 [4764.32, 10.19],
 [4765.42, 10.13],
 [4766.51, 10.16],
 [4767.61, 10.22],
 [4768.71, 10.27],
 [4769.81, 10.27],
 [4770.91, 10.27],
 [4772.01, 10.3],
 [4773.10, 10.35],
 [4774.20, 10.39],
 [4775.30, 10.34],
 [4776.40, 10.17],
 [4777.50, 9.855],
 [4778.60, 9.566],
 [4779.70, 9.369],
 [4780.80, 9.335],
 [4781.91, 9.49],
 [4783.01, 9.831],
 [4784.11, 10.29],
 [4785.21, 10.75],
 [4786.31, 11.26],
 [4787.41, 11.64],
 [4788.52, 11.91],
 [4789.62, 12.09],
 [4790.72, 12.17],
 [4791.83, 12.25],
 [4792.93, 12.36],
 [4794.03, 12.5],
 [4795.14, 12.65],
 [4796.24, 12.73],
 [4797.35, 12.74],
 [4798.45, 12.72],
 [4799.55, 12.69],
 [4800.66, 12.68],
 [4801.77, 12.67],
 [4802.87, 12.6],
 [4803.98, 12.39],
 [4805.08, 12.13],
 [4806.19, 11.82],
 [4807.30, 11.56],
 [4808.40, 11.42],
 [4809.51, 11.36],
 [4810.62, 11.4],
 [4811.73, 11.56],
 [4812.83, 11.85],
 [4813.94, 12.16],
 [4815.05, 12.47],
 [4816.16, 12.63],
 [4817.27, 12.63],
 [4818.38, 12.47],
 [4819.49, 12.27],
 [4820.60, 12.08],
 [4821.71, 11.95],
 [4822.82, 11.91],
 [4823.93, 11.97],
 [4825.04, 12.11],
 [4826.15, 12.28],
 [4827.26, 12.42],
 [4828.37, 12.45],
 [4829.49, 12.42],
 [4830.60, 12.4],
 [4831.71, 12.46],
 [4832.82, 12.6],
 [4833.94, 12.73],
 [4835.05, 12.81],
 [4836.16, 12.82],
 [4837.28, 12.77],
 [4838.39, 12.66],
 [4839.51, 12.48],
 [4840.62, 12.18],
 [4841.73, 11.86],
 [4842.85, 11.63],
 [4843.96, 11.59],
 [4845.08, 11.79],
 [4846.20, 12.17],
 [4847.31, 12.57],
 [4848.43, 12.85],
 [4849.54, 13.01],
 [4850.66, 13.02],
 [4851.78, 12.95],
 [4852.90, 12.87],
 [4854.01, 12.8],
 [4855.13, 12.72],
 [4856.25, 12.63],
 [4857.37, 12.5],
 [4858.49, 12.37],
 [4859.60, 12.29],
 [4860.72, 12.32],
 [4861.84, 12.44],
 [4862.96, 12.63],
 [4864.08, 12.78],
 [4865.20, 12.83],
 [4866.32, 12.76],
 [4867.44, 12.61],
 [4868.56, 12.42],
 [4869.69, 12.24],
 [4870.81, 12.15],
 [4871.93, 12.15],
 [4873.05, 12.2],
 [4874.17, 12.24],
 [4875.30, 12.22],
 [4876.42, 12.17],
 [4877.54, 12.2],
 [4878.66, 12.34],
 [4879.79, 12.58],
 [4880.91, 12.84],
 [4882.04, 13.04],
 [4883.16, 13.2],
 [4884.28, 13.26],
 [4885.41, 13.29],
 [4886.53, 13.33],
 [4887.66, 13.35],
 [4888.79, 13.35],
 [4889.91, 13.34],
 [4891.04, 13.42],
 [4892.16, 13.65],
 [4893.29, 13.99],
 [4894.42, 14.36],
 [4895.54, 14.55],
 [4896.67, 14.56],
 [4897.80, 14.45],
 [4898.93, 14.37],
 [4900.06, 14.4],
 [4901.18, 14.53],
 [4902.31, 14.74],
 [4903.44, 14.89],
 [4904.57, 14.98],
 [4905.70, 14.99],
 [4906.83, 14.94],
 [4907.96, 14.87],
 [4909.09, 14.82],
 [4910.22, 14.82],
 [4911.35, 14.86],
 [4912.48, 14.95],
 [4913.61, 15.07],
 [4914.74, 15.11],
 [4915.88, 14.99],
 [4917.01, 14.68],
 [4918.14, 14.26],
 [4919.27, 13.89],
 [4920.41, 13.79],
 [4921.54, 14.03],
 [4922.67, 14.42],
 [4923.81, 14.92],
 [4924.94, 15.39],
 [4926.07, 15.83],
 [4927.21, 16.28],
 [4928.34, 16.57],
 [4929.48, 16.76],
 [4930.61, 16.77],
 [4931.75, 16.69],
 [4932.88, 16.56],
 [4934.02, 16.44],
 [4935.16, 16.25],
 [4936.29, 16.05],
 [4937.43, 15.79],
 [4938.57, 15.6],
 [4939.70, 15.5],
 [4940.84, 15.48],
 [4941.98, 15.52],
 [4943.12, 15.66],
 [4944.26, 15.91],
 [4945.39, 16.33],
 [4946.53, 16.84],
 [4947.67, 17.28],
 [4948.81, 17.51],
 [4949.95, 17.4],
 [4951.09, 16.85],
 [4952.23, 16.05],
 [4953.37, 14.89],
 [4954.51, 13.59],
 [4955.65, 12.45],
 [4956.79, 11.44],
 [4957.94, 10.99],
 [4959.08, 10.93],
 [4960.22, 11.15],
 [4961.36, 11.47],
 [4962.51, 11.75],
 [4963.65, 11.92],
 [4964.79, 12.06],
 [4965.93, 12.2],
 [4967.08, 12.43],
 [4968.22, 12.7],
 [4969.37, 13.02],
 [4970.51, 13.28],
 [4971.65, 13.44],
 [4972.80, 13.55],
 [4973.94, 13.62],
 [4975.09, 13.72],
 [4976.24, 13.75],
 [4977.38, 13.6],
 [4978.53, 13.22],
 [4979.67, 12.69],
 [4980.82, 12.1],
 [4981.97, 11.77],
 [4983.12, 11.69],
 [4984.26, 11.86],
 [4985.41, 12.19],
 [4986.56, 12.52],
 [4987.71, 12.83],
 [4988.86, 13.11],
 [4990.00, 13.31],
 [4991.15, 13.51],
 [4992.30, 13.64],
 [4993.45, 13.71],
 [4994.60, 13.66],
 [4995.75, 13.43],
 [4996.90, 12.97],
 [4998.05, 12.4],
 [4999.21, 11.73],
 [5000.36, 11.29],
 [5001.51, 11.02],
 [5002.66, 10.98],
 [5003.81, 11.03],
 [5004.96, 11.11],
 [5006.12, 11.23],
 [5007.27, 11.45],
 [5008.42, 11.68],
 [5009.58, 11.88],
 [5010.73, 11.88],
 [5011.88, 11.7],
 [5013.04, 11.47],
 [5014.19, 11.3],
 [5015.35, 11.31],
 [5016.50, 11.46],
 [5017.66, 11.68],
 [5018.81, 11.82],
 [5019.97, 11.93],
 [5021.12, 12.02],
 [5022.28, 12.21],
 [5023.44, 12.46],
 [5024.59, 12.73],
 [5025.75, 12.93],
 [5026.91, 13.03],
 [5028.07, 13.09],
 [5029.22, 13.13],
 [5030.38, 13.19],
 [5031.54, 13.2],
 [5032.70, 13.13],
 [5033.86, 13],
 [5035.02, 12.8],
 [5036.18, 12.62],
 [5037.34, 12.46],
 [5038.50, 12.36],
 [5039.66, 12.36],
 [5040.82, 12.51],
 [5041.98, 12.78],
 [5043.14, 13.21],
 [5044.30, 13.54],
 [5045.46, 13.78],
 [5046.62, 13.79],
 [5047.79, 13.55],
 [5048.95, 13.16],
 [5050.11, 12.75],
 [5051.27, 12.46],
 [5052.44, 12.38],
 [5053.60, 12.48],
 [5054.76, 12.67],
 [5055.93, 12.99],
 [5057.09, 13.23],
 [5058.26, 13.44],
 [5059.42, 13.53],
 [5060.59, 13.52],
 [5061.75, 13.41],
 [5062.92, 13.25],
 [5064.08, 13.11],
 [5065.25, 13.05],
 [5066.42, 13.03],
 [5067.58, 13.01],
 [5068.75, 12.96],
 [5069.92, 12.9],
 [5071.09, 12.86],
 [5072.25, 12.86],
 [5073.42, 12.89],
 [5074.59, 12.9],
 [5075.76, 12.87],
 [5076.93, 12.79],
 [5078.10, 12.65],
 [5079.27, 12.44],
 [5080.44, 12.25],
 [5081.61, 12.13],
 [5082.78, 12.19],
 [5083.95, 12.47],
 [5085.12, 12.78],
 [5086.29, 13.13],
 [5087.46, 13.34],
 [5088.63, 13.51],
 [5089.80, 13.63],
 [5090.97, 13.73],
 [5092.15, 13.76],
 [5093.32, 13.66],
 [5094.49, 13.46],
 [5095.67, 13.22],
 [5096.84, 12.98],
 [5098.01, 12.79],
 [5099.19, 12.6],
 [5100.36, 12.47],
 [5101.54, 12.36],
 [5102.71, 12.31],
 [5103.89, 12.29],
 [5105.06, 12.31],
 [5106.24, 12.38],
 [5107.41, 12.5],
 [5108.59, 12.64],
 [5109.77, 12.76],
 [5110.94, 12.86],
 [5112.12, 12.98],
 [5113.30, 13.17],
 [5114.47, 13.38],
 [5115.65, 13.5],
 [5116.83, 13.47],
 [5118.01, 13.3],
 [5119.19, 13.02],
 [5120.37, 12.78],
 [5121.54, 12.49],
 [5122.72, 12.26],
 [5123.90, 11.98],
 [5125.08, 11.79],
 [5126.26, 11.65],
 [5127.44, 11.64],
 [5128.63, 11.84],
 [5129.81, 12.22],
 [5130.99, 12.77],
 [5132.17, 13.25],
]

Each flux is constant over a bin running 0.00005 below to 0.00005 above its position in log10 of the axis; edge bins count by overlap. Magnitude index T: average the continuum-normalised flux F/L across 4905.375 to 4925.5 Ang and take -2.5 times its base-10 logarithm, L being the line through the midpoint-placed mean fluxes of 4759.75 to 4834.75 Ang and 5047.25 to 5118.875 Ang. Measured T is -0.211 mag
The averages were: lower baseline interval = 11.5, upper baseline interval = 12.9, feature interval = 14.7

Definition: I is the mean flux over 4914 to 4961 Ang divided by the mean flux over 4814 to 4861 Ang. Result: 1.2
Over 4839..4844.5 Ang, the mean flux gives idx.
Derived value 12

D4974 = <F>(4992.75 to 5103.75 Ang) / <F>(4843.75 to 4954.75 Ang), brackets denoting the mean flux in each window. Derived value 0.9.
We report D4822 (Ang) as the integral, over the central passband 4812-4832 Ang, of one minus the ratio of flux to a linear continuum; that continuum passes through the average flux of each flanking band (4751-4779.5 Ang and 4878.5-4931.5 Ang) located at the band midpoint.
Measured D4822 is 0.5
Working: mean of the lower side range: 11.3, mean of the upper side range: 14.5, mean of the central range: 12.3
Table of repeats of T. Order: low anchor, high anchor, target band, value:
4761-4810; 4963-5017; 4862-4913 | -0.15 mag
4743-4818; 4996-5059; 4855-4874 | -0.04 mag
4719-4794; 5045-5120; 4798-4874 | 0.02 mag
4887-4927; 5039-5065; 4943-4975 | 0.02 mag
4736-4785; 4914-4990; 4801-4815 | 0.05 mag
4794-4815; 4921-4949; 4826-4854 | 0.06 mag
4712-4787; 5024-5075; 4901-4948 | -0.20 mag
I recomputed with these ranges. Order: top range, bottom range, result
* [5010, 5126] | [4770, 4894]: 1.05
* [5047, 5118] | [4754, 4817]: 1.13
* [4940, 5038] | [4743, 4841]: 1.08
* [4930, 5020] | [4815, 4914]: 1.02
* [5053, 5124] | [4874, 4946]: 0.88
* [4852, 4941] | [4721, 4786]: 1.12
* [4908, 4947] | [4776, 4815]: 1.34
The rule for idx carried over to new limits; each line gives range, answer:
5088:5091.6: 13.6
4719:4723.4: 14.2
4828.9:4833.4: 12.4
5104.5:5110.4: 12.5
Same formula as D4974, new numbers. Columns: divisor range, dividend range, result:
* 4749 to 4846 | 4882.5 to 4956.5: 1.27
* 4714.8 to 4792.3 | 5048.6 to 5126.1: 1.02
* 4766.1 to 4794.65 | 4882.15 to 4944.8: 1.39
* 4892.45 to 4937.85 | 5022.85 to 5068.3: 0.86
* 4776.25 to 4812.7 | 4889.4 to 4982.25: 1.25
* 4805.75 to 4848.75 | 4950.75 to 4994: 1.05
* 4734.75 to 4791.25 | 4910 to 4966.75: 1.23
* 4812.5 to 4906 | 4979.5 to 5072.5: 0.98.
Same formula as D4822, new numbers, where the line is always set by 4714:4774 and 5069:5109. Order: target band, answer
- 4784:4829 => 3.5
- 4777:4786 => 2.3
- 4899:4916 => -2.4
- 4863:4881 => 0.9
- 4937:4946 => -1.9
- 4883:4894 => -0.3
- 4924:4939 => -3.7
